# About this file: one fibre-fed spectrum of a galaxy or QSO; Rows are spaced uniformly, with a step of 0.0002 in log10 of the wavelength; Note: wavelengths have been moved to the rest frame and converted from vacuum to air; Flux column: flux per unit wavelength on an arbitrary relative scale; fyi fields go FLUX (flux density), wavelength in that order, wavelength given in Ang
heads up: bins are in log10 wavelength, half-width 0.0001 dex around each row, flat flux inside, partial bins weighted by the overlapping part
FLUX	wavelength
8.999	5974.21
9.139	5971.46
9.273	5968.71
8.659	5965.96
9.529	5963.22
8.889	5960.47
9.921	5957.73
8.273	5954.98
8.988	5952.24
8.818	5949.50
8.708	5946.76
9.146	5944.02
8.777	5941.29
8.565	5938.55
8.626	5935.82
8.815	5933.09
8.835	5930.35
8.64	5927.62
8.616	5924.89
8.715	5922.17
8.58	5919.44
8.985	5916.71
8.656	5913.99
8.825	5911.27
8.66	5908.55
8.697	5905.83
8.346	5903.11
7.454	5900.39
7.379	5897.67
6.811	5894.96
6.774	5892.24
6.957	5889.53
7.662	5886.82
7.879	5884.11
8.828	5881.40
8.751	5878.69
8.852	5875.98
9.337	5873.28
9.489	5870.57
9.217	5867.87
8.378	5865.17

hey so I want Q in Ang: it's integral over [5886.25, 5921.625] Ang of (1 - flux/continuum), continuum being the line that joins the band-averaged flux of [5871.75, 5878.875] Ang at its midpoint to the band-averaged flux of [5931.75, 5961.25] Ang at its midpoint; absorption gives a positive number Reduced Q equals 3.8 Ang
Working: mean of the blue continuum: 9.02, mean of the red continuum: 8.87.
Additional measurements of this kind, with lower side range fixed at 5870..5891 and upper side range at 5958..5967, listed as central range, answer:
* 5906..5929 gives 0.11 Ang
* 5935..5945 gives 0.20 Ang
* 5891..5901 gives 1.73 Ang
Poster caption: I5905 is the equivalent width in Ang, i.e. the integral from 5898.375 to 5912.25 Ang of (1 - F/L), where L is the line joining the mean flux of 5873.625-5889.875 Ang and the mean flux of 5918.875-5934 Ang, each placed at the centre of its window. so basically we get 0.29 Ang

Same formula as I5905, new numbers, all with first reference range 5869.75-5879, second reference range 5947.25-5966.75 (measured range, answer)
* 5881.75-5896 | 2.8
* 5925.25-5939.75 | 0.6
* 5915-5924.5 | 0.3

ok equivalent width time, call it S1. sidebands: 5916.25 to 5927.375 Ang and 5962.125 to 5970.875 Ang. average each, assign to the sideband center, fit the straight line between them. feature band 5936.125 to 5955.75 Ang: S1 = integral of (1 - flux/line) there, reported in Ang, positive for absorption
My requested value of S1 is 0.4 Ang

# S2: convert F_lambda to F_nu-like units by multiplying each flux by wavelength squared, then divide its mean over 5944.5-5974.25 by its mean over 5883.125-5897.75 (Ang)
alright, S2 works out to 1.3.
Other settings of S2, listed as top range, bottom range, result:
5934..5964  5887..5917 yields 1.14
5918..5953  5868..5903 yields 1.10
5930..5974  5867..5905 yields 1.13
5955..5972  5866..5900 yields 1.16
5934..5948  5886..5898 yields 1.26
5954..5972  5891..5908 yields 1.22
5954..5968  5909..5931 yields 1.06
